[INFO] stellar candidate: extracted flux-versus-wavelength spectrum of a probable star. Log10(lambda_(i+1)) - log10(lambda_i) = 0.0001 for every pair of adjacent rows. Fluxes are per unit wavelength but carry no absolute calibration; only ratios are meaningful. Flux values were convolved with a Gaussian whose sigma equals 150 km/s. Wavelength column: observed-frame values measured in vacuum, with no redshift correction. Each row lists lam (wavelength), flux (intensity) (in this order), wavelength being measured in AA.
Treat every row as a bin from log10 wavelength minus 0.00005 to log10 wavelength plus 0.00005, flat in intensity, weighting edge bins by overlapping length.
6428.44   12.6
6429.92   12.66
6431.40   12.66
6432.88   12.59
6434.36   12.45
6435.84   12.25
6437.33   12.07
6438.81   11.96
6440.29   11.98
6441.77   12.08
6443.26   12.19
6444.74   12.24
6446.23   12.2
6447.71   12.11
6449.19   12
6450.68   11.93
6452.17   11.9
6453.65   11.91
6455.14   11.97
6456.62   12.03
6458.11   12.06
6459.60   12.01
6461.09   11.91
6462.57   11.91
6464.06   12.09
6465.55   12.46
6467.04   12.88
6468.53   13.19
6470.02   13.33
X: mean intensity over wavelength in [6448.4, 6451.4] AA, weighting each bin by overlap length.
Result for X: 12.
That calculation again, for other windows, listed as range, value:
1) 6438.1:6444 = 12.1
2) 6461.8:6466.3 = 12.2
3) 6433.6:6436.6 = 12.3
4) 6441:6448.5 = 12.2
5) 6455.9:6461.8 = 12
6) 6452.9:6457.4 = 12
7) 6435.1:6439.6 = 12.1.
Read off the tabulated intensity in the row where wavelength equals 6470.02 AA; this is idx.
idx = 13.33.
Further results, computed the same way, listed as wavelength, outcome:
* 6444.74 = 12.24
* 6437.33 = 12.07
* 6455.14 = 11.97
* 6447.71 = 12.11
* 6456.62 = 12.03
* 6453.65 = 11.91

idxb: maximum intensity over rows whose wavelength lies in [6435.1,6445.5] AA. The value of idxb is 12.25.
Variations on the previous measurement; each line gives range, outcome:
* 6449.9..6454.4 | 11.93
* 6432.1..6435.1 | 12.59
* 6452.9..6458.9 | 12.06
